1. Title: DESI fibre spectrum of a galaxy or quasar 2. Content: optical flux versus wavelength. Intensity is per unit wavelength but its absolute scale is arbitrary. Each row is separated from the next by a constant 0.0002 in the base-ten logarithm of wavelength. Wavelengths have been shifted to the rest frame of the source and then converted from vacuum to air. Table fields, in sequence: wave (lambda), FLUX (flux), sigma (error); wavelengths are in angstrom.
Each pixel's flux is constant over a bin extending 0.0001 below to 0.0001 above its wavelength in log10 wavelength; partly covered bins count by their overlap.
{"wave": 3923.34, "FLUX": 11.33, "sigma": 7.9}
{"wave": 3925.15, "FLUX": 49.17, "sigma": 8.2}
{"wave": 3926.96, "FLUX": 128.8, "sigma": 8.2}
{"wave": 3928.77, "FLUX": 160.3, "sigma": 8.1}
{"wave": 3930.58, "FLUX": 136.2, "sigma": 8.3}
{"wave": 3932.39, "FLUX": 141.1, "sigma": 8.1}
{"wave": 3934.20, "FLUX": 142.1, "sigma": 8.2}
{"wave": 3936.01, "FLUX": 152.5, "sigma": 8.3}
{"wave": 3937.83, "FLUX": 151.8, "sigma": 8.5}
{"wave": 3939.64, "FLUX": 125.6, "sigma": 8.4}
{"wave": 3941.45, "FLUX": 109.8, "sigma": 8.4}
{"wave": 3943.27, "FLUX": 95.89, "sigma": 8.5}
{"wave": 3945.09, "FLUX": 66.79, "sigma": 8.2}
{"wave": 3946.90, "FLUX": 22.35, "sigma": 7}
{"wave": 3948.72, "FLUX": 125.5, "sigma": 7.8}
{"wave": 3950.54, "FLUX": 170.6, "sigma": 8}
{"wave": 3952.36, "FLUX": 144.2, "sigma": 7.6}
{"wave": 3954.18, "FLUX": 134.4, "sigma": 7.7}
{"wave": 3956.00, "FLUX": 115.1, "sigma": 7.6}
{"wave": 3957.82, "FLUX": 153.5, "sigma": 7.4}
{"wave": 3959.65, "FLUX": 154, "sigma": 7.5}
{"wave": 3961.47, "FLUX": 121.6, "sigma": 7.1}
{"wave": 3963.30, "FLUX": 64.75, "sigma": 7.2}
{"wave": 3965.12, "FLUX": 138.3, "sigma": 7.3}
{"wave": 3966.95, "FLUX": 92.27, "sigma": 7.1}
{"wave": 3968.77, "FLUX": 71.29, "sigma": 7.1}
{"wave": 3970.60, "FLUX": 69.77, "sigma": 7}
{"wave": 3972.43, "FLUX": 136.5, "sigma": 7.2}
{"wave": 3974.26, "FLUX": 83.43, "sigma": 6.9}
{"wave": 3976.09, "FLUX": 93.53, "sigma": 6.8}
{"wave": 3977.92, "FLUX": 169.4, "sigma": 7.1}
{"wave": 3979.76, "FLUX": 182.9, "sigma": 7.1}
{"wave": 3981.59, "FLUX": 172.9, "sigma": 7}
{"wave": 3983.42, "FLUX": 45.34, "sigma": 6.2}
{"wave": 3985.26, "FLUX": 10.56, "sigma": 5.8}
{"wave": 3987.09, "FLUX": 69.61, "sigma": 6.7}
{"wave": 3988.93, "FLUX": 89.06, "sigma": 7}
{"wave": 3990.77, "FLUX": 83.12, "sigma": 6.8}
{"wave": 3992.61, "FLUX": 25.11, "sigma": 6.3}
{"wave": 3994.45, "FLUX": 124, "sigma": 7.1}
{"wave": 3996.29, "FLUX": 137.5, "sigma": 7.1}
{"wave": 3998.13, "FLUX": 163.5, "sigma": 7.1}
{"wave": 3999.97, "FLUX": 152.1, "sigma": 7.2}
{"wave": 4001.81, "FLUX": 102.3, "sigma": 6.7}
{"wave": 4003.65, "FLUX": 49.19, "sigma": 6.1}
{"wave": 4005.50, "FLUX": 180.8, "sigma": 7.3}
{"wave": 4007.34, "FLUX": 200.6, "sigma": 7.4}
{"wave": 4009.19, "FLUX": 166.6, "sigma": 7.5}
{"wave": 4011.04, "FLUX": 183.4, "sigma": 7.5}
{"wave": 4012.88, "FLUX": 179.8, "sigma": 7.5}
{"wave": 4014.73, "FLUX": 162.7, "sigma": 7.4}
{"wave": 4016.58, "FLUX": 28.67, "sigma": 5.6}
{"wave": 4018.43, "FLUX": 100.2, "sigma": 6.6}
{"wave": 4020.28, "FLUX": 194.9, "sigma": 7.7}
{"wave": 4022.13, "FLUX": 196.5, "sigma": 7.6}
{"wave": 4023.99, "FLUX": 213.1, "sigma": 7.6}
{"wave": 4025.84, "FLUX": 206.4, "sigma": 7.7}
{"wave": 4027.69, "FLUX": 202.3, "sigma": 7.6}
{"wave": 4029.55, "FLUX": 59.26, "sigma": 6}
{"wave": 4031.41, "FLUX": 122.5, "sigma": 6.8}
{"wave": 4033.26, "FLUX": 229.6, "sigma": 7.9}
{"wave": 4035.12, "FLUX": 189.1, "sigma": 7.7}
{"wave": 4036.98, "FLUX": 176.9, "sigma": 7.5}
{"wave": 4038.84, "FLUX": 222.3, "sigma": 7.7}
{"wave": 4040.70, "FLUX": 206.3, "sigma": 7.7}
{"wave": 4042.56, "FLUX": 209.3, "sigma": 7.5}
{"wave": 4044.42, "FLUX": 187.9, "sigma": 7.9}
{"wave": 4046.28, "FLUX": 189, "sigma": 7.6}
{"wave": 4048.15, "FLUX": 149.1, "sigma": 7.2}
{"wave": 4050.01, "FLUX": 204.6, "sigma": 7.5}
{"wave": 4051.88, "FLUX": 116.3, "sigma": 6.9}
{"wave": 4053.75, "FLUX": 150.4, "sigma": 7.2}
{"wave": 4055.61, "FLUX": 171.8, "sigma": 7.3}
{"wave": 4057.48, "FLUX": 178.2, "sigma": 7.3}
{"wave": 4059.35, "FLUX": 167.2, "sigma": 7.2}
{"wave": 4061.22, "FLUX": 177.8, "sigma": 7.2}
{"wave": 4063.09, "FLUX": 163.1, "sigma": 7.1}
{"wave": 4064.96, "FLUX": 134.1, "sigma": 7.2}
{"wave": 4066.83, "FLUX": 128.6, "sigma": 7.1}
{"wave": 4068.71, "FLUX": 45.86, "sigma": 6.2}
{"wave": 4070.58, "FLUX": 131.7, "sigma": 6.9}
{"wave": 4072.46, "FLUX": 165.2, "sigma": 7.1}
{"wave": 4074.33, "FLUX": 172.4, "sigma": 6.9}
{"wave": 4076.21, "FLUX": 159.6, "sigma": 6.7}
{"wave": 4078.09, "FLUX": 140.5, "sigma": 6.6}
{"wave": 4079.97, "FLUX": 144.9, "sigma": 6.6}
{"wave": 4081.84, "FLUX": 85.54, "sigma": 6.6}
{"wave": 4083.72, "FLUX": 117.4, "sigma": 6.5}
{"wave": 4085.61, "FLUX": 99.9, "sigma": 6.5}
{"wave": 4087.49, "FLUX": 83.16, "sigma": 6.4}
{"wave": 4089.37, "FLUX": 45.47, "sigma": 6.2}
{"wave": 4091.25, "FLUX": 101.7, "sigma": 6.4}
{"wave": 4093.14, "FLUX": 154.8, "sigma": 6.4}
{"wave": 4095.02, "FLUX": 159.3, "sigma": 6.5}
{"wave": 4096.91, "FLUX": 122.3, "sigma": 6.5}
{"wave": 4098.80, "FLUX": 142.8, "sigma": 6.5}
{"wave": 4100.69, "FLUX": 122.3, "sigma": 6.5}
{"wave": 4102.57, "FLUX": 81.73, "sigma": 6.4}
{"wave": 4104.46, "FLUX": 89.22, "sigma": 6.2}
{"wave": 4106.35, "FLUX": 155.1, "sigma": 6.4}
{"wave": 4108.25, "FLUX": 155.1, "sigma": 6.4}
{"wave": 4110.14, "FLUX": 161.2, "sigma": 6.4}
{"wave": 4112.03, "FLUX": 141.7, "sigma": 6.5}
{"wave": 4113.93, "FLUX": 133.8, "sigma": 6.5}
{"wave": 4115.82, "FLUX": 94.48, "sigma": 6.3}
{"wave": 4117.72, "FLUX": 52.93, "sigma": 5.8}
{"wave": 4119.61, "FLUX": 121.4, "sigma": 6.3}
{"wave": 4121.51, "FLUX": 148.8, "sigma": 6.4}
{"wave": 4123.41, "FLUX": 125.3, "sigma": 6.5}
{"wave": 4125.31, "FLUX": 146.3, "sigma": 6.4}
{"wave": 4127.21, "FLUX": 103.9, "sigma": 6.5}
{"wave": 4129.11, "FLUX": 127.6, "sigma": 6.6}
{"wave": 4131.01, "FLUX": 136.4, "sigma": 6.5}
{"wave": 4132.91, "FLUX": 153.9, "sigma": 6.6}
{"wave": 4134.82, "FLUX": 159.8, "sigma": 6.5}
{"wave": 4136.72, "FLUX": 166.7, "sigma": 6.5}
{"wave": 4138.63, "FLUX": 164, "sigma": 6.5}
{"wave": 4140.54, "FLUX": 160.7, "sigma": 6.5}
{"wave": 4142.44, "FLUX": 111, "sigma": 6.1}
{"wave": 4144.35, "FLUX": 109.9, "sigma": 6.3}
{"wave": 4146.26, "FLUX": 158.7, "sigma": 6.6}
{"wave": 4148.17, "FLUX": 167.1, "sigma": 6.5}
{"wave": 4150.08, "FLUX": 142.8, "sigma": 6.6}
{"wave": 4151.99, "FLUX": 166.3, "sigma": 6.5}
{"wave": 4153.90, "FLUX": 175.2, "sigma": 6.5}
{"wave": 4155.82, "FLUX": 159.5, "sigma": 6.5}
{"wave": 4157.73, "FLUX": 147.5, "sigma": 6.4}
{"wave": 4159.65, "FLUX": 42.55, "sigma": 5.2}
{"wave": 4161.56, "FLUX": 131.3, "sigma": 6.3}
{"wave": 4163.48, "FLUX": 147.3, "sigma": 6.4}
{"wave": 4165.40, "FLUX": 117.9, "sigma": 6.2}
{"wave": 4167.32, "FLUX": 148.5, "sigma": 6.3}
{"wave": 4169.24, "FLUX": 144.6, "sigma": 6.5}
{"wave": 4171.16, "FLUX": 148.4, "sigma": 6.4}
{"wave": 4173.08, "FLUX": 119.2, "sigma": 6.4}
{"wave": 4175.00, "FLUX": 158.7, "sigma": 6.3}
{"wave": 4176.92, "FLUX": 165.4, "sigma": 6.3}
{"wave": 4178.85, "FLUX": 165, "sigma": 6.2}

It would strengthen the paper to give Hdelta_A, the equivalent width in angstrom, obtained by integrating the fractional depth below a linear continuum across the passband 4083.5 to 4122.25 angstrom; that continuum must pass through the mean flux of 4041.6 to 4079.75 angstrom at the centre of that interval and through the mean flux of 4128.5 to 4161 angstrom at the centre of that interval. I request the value 8.3 angstrom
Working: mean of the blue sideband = 157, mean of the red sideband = 144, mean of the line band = 118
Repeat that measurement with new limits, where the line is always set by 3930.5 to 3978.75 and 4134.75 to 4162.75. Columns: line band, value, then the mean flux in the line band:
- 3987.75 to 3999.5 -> 1.7 angstrom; 105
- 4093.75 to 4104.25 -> 1.0 angstrom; 124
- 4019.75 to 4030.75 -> -4.3 angstrom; 177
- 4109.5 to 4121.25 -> 1.8 angstrom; 118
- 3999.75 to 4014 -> -3.1 angstrom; 152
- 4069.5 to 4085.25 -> -0.4 angstrom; 137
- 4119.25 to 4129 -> 0.8 angstrom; 129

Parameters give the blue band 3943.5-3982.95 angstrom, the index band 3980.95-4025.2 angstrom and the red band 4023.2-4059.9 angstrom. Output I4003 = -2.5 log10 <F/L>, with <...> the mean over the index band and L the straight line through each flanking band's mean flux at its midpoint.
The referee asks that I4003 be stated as 0.18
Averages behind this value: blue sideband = 117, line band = 127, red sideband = 178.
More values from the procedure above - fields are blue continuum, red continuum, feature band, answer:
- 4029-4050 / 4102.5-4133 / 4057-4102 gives 0.17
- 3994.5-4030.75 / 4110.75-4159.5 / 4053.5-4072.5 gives 0.00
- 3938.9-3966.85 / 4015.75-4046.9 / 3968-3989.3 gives 0.32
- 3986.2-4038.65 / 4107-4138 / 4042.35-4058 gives -0.22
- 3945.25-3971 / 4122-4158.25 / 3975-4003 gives 0.10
